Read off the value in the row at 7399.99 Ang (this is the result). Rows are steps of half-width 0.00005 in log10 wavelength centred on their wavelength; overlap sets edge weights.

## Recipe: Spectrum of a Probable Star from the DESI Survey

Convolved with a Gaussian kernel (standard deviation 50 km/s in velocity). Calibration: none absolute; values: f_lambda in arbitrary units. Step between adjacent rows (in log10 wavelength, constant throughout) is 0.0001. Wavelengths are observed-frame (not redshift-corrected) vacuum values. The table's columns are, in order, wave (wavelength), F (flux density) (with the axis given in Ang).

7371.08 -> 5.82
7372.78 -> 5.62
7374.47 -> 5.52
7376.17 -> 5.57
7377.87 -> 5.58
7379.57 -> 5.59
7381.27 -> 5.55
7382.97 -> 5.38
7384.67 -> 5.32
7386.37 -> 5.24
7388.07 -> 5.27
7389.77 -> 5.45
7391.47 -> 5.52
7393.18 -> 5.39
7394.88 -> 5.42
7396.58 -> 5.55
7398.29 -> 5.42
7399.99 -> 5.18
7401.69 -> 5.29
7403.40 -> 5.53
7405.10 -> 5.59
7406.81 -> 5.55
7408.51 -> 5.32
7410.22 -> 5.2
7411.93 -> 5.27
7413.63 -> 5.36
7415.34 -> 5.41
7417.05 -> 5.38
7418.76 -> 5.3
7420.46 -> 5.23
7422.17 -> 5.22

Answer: 5.18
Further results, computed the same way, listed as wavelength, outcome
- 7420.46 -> 5.23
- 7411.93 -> 5.27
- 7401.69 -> 5.29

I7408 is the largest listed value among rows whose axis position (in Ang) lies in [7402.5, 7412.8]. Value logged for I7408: 5.59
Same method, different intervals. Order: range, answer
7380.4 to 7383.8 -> 5.55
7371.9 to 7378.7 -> 5.62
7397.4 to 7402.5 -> 5.42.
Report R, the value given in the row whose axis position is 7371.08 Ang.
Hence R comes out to 5.82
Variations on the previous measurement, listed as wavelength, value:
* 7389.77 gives 5.45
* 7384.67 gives 5.32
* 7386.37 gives 5.24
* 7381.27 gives 5.55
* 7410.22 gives 5.2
